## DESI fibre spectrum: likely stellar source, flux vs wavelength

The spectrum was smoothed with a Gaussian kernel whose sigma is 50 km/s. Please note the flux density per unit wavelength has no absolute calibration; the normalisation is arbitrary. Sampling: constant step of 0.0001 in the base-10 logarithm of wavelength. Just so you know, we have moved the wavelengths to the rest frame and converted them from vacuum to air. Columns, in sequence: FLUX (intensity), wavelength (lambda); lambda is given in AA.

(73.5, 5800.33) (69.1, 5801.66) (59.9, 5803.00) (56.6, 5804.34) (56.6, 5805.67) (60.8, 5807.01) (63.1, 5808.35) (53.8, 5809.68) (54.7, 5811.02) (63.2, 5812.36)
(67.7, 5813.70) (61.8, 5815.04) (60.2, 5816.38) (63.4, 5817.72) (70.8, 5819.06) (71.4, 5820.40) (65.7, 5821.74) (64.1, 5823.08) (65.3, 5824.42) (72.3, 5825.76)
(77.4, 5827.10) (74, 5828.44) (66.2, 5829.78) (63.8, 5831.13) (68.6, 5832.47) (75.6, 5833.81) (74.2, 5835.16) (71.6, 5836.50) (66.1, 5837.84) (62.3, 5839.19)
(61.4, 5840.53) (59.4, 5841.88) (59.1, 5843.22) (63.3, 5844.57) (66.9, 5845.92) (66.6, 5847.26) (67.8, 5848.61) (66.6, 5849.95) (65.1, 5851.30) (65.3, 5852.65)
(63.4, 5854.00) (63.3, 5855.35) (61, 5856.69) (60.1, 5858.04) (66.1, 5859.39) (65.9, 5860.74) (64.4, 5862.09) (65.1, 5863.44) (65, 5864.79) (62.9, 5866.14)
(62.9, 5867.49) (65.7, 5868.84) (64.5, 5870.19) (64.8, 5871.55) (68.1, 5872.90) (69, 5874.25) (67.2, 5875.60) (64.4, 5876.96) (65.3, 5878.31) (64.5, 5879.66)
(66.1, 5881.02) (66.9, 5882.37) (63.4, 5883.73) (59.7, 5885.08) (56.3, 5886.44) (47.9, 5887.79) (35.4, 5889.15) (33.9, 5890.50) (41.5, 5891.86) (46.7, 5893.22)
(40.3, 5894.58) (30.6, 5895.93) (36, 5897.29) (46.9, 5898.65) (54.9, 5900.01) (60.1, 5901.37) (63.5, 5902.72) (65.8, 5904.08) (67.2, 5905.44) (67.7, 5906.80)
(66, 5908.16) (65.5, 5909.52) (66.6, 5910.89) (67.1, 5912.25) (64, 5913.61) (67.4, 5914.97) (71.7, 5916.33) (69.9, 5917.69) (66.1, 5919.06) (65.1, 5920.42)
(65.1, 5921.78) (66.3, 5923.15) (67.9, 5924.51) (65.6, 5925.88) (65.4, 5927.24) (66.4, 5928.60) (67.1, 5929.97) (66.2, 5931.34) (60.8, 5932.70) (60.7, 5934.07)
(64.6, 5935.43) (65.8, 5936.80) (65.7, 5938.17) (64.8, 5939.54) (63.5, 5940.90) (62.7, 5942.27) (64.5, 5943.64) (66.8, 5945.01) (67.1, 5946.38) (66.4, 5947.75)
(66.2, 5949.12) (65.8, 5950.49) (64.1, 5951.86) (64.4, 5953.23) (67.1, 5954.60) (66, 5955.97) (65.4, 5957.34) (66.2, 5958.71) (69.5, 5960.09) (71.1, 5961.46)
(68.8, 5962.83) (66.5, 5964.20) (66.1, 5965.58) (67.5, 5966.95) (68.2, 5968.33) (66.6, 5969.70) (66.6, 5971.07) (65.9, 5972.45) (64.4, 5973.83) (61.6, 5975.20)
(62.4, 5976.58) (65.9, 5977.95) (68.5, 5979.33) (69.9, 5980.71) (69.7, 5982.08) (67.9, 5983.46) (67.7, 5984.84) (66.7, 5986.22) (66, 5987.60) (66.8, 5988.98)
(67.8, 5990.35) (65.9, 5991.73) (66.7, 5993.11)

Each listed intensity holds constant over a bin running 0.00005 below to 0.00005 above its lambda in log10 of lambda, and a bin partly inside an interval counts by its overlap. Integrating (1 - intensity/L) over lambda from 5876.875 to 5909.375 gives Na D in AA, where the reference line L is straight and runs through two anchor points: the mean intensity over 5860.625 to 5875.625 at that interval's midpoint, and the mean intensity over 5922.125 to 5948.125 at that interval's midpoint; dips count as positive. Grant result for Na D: 5.3 AA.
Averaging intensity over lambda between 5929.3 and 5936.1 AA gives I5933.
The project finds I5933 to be 63.9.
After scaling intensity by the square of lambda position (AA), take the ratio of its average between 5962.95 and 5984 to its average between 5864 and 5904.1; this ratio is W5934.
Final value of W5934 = 1.2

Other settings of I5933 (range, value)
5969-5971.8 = 66.7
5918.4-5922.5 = 65.4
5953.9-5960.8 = 66.9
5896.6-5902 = 49.3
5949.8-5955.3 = 65.4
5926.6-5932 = 66.2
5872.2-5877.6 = 67.2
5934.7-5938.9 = 65.3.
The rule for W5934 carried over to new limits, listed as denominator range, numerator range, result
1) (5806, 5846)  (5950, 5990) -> 1.07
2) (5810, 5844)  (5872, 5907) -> 0.86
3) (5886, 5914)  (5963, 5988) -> 1.28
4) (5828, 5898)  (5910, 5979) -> 1.11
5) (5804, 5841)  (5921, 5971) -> 1.05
